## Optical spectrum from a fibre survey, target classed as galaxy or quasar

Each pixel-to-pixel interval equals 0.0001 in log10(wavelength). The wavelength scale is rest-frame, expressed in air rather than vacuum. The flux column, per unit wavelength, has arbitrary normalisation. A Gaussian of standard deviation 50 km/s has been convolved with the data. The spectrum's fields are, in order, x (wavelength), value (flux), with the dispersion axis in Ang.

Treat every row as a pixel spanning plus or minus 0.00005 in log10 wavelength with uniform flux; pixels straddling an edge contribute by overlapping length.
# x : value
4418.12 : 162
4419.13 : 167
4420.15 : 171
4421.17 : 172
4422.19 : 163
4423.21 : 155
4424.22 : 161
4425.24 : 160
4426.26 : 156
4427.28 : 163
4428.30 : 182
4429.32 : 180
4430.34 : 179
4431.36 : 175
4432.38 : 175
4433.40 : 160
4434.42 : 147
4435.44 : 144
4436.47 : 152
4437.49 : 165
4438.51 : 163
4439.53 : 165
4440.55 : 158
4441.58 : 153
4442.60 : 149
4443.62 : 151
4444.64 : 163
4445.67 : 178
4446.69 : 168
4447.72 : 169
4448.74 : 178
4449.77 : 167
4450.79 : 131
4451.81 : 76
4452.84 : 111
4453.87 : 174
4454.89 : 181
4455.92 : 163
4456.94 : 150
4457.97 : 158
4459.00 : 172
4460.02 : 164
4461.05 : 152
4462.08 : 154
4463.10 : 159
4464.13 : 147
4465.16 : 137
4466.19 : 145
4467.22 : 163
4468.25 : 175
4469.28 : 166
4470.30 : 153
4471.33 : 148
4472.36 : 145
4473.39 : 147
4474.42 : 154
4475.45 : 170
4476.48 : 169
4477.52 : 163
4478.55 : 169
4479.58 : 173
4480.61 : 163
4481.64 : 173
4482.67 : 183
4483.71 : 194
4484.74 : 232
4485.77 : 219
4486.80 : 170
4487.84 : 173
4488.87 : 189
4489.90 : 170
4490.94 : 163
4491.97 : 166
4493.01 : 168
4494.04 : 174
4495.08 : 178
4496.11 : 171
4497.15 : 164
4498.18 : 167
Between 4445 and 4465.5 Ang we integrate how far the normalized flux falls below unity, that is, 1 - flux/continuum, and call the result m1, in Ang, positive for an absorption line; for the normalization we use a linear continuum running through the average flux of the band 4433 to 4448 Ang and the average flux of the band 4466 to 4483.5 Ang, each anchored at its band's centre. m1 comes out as 0.8 Ang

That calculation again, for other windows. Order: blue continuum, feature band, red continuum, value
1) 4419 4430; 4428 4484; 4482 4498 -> 4.32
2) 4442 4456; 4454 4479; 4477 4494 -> 1.07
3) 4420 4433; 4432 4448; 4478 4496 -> 1.05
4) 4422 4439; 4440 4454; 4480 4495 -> 1.43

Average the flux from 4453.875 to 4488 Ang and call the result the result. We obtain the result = 166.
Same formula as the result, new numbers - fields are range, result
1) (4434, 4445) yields 155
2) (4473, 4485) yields 173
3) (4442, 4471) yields 155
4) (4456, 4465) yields 157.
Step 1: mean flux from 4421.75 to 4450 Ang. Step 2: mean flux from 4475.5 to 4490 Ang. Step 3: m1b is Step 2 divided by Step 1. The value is 1.1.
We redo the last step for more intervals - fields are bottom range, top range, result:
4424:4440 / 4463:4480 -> 0.96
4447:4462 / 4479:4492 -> 1.19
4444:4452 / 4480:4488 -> 1.20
